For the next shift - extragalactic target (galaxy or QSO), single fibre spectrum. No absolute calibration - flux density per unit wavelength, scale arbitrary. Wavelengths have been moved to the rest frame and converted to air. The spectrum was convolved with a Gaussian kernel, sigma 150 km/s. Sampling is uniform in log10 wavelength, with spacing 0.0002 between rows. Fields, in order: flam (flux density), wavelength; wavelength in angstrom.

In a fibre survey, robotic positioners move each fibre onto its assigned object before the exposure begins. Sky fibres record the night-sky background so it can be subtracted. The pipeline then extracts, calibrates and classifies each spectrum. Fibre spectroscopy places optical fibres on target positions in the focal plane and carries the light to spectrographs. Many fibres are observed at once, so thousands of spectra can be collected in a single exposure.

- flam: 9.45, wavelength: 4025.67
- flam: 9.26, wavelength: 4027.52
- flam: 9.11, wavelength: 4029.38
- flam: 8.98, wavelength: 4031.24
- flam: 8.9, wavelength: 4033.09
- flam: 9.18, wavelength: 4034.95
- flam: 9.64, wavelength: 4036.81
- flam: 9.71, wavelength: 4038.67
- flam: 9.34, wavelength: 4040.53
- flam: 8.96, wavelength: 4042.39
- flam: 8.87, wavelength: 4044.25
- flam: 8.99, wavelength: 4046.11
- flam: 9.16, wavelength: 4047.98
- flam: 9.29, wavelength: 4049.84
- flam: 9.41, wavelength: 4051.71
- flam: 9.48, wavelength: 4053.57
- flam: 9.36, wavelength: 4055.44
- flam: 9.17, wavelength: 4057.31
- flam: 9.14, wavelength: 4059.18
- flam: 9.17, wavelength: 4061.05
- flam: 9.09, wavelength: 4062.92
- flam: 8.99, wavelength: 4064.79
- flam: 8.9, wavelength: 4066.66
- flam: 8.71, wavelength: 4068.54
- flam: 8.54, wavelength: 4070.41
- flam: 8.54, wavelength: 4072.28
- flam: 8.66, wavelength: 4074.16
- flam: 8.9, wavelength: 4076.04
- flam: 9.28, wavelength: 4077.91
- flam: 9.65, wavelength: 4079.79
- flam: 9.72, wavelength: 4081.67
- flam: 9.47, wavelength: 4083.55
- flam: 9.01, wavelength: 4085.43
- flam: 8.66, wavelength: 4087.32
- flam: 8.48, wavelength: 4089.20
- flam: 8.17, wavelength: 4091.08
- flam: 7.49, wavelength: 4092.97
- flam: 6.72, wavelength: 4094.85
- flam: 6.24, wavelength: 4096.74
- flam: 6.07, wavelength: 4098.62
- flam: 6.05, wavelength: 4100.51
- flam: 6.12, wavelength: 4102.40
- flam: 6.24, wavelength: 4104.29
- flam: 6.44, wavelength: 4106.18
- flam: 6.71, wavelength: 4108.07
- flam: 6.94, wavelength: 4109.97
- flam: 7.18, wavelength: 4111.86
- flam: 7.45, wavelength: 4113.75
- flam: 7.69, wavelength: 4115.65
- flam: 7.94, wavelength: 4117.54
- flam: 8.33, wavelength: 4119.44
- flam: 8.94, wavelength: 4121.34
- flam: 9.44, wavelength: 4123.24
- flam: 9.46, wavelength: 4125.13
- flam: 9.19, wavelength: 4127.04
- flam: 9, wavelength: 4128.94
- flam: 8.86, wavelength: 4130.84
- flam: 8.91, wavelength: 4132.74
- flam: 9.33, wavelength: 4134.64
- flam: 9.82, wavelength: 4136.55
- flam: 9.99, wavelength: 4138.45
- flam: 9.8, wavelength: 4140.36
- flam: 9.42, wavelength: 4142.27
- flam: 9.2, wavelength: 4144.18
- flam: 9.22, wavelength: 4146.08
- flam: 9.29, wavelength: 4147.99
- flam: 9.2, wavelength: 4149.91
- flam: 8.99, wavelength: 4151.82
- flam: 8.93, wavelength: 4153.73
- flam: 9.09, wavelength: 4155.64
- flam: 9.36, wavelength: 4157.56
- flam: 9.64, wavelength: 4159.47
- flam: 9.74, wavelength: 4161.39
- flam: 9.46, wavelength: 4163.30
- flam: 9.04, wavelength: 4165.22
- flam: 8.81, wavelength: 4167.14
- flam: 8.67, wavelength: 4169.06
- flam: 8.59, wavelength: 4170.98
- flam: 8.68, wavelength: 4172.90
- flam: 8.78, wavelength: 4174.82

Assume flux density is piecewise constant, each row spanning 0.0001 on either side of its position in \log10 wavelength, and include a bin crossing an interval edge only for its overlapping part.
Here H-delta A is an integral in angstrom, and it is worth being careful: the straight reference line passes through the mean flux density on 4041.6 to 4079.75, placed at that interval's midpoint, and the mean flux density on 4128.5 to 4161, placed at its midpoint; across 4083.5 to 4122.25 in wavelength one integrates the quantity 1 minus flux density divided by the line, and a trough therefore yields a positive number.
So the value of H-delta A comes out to 7.52 angstrom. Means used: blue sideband 9.05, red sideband 9.31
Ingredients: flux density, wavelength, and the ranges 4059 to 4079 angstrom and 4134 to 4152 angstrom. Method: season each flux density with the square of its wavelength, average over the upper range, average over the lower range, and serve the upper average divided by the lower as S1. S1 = 1.10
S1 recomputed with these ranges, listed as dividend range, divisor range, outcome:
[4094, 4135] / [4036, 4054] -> 0.86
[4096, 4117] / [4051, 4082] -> 0.75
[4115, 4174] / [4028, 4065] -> 1.04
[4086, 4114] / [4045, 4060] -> 0.78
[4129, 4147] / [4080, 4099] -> 1.18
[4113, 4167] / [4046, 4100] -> 1.08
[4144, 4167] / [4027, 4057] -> 1.06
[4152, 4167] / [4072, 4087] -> 1.05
